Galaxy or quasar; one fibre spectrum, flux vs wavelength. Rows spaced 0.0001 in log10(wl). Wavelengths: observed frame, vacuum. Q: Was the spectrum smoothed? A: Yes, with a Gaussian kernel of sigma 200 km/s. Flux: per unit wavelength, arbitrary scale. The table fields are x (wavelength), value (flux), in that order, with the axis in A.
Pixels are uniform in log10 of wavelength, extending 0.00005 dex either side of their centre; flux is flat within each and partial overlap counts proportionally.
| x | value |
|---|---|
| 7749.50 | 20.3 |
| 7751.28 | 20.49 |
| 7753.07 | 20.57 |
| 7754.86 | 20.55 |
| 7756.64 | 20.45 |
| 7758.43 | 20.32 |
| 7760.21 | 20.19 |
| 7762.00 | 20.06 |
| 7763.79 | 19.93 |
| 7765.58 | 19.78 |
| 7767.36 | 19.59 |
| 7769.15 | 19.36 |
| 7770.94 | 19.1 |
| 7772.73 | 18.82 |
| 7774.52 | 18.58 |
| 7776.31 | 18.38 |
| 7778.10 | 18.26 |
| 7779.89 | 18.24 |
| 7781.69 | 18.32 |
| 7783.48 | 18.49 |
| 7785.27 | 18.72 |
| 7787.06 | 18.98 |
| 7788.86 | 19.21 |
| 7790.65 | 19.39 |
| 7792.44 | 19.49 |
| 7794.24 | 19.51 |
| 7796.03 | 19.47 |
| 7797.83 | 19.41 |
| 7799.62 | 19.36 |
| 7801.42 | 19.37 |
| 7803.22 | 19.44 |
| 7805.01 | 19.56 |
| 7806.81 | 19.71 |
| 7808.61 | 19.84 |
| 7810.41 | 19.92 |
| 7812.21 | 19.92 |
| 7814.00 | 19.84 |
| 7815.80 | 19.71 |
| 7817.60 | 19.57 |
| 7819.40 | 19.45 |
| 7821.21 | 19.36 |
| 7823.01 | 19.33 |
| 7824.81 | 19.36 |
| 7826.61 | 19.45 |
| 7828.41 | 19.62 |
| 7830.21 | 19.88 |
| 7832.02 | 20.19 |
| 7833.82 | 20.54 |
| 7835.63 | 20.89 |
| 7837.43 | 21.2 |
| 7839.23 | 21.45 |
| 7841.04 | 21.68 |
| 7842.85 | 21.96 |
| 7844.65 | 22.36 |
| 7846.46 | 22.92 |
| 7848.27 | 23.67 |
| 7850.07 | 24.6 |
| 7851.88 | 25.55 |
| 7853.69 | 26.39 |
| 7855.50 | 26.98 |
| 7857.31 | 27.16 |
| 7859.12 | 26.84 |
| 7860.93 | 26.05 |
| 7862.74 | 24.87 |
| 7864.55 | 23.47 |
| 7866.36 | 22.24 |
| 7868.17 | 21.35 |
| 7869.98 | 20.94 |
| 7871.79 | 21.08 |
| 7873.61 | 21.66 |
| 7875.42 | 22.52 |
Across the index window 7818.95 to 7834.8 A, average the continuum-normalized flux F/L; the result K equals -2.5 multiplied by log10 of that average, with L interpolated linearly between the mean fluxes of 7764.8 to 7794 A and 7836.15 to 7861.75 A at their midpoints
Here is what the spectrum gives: 0.14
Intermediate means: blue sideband 18.9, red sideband 24.1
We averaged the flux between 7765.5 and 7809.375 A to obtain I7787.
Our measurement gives 19.1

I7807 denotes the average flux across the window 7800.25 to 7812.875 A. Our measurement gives 19.7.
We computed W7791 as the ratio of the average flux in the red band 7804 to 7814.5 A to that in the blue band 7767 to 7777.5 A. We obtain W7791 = 1.05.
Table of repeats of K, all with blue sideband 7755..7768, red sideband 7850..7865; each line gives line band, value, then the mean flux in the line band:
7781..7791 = 0.147 mag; 18.8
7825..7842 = 0.191 mag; 20.5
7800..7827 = 0.185 mag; 19.6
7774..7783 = 0.153 mag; 18.3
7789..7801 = 0.141 mag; 19.4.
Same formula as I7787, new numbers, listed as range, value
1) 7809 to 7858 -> 21.6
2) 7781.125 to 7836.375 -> 19.5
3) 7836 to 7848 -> 22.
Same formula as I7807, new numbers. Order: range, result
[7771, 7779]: 18.6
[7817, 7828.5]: 19.4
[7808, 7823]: 19.7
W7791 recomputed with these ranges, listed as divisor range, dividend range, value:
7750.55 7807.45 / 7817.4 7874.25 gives 1.15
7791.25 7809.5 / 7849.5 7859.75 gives 1.35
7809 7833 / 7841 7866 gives 1.25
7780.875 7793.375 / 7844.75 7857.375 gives 1.32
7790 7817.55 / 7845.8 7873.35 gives 1.24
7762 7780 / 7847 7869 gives 1.30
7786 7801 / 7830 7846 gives 1.10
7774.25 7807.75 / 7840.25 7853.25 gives 1.23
